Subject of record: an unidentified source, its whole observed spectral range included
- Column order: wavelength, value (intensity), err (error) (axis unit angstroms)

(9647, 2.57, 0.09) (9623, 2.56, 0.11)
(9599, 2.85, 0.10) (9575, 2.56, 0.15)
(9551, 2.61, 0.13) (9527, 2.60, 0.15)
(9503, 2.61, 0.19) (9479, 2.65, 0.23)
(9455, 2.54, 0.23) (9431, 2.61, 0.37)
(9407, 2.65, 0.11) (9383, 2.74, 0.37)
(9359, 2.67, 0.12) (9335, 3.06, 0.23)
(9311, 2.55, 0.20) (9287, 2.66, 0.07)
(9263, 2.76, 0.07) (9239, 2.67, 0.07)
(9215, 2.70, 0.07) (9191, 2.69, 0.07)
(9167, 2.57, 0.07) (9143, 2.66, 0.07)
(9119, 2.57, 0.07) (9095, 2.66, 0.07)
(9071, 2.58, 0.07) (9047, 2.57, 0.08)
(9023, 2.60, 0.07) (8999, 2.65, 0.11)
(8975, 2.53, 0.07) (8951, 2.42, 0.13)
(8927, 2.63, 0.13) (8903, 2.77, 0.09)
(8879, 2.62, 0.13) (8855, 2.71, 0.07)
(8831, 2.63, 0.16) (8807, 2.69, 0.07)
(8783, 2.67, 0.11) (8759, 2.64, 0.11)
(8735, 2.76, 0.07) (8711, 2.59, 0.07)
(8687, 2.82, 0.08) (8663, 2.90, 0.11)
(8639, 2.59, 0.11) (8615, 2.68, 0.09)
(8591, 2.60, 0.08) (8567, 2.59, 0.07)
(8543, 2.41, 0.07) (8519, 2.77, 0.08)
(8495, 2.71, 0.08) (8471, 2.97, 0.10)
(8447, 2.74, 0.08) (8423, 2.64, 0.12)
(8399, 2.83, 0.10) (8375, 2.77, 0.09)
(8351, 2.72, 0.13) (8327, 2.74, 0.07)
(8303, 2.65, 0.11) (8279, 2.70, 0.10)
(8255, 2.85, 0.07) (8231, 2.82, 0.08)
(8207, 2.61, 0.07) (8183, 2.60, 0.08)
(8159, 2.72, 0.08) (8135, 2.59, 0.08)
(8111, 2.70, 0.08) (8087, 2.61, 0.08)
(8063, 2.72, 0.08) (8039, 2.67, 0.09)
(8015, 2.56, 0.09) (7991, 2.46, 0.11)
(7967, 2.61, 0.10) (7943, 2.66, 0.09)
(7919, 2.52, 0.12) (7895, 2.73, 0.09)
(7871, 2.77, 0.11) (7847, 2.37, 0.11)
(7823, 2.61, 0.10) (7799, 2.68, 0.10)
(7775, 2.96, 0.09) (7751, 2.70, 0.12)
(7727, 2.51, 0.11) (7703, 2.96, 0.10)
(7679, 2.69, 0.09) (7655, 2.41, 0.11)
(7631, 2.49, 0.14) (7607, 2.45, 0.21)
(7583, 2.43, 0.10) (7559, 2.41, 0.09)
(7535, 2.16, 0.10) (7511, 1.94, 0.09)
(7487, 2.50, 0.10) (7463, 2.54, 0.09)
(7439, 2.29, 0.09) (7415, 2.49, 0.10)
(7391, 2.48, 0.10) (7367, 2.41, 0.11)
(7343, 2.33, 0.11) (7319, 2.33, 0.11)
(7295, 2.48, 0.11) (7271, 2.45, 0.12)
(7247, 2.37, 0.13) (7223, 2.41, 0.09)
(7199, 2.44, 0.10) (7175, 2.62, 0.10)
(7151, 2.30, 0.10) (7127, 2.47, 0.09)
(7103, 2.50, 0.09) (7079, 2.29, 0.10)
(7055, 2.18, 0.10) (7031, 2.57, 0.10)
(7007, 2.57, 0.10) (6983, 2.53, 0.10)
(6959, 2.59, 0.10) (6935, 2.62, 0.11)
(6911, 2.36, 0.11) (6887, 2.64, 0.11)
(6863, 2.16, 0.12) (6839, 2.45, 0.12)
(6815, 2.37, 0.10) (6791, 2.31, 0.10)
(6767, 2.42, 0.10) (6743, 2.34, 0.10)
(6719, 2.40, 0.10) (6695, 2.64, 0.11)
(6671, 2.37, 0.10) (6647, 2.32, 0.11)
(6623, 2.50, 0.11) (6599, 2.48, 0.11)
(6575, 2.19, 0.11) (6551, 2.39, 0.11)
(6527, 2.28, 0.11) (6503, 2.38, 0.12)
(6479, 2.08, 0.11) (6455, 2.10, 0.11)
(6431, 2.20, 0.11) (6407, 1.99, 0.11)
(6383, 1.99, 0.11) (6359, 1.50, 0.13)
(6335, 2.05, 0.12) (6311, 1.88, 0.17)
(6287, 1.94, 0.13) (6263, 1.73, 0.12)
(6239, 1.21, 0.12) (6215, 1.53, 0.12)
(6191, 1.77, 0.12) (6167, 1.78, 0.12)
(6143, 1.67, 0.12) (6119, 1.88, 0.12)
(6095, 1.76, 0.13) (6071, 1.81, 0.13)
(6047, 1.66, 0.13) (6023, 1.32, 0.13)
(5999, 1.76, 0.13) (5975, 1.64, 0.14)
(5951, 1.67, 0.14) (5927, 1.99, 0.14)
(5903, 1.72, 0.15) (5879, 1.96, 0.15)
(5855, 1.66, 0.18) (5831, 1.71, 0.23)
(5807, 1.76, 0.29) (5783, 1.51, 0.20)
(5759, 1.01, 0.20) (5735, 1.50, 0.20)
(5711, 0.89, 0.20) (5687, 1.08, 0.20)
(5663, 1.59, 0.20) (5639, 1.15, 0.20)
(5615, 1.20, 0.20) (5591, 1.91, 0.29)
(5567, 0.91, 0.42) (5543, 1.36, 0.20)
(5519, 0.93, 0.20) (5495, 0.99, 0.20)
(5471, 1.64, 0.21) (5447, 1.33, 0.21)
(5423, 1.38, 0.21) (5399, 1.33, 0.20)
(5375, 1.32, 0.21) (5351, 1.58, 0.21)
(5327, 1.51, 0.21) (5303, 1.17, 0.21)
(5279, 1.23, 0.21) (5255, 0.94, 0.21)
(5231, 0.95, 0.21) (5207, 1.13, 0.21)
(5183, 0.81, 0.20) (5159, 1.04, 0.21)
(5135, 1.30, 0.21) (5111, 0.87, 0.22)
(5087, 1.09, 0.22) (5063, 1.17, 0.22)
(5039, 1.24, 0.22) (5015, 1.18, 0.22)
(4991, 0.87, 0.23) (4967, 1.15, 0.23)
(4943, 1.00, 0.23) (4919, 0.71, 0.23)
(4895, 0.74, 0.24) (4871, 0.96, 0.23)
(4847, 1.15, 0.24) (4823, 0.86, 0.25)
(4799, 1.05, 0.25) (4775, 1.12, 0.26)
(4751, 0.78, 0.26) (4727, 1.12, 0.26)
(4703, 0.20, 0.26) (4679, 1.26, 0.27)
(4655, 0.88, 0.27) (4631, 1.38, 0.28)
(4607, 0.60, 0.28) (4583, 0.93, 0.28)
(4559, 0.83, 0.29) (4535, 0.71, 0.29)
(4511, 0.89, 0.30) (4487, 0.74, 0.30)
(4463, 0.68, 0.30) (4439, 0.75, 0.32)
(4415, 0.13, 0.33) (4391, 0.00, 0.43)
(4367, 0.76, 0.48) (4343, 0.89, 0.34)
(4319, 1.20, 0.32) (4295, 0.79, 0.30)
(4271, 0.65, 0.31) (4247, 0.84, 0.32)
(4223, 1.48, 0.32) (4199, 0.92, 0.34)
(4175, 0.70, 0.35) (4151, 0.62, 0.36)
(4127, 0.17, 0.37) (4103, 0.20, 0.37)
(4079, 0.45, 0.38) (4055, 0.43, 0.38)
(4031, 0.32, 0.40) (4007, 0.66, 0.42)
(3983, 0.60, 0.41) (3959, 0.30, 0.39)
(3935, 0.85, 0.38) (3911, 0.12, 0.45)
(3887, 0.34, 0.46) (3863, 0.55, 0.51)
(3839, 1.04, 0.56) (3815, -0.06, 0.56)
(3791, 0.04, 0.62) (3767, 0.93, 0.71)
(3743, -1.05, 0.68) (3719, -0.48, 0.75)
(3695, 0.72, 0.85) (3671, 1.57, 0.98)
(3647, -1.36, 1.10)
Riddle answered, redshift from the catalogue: 0.45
